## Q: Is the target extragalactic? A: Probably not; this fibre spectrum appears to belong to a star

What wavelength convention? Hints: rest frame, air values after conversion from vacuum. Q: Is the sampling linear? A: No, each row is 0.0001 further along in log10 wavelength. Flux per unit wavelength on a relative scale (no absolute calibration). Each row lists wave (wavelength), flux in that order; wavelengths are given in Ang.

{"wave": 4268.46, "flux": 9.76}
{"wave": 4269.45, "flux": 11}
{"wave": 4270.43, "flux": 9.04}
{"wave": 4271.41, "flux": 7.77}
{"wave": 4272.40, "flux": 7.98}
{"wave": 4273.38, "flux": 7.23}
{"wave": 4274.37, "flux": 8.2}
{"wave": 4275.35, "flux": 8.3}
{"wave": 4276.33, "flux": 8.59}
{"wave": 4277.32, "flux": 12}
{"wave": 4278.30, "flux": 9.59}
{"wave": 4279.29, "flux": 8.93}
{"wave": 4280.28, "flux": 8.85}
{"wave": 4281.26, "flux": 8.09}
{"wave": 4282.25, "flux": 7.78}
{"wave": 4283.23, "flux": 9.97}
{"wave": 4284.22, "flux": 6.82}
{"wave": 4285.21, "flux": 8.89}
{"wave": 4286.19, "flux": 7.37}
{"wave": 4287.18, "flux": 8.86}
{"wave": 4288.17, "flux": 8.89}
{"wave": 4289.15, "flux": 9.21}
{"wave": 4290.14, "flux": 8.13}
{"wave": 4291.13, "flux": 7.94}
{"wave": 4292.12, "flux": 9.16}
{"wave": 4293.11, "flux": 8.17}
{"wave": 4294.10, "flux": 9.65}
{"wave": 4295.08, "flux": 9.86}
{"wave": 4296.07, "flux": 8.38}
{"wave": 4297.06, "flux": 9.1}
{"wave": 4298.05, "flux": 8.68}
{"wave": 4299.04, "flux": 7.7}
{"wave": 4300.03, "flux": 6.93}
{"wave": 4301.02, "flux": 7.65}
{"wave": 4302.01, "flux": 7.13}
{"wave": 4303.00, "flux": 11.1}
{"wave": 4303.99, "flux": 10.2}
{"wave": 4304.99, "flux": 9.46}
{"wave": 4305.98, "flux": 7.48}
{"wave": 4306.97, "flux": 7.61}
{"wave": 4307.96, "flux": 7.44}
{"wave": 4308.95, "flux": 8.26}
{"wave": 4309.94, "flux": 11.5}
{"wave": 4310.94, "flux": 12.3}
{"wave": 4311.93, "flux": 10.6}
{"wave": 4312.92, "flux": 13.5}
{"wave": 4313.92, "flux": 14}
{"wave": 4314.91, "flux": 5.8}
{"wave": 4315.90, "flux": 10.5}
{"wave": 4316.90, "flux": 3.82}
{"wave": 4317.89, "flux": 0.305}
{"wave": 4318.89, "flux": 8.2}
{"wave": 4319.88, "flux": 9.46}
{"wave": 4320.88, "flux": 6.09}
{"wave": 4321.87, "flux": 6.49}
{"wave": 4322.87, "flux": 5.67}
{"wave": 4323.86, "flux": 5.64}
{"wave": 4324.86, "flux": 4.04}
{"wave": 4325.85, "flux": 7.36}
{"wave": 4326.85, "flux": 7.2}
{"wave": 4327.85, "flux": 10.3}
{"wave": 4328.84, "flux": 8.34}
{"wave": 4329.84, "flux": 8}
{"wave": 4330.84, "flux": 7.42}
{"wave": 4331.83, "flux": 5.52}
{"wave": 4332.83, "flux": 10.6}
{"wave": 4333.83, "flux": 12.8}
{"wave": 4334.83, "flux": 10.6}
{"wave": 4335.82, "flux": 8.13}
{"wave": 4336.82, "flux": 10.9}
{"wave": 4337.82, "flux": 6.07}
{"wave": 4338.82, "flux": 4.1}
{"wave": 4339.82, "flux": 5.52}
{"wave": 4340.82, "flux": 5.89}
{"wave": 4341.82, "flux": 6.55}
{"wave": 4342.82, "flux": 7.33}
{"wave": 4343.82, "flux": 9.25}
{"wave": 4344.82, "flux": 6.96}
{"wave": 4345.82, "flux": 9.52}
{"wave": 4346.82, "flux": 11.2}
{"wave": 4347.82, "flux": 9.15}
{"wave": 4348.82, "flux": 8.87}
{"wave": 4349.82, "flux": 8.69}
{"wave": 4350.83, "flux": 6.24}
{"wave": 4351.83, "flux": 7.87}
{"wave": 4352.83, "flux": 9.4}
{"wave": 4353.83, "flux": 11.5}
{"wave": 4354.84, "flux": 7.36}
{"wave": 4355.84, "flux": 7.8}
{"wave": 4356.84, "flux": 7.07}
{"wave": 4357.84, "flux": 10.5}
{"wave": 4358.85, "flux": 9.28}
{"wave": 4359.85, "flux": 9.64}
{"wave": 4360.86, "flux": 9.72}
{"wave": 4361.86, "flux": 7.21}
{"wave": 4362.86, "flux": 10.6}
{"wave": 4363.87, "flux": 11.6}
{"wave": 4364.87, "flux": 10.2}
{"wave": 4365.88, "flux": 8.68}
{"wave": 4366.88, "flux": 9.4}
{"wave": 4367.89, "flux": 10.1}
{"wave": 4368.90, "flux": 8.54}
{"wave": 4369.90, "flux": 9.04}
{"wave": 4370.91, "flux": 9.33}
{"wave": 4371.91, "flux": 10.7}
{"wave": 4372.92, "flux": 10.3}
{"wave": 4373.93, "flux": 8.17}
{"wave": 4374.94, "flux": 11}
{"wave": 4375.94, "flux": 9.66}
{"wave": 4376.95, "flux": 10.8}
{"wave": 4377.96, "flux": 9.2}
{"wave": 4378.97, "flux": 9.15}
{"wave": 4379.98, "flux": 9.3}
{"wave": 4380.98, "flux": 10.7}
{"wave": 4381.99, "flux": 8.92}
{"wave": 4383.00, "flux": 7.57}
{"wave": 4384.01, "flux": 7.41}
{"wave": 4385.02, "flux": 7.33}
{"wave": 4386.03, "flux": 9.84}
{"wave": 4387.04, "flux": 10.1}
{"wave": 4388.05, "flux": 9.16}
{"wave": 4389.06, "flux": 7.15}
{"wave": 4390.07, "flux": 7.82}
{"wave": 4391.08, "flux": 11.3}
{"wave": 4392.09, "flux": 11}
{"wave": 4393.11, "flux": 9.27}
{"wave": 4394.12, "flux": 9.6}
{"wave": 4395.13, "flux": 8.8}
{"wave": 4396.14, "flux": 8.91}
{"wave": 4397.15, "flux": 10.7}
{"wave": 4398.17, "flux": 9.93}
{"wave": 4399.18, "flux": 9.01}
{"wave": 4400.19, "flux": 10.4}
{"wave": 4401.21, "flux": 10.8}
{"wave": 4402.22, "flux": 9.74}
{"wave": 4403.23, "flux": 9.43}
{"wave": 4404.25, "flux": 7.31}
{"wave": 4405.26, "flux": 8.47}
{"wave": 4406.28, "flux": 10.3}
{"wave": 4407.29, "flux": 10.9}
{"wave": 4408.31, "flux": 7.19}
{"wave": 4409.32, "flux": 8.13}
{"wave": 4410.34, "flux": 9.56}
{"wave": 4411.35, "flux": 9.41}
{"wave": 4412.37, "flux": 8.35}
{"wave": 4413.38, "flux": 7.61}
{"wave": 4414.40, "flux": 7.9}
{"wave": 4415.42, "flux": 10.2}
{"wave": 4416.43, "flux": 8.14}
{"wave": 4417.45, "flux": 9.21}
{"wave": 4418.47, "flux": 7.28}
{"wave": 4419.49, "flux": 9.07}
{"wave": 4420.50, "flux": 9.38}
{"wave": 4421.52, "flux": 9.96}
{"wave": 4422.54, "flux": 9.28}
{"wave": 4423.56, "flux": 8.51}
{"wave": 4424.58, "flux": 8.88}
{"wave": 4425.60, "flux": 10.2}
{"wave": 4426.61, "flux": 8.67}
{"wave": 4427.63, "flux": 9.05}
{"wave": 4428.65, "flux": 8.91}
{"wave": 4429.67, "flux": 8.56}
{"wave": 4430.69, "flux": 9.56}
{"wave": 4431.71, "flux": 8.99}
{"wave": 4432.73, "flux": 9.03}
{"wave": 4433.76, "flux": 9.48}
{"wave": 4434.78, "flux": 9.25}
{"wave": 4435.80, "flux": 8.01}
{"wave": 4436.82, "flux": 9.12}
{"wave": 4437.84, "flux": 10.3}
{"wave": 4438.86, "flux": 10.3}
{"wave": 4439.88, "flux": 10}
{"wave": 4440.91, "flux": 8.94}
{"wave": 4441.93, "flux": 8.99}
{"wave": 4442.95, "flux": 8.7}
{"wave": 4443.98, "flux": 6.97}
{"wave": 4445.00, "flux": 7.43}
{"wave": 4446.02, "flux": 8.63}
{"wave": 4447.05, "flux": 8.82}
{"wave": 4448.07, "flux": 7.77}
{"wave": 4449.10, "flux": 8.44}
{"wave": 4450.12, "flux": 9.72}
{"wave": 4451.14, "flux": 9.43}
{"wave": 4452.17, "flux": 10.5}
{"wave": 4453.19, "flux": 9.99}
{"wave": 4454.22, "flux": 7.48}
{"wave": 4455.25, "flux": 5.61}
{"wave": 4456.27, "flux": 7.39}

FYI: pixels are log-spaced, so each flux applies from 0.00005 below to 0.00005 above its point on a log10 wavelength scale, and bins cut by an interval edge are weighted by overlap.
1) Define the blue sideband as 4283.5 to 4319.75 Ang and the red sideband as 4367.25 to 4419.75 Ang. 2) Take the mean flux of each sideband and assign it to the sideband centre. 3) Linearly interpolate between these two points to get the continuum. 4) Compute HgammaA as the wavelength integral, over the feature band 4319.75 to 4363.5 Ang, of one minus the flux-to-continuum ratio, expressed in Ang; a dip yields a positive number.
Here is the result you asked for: 3.8 Ang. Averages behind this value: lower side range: 8.64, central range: 8.13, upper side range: 9.21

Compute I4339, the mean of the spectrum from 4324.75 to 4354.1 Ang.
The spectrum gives 8.21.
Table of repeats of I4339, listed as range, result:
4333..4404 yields 9.08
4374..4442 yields 9.19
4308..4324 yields 8.29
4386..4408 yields 9.51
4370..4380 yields 9.75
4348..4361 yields 8.74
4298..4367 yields 8.39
